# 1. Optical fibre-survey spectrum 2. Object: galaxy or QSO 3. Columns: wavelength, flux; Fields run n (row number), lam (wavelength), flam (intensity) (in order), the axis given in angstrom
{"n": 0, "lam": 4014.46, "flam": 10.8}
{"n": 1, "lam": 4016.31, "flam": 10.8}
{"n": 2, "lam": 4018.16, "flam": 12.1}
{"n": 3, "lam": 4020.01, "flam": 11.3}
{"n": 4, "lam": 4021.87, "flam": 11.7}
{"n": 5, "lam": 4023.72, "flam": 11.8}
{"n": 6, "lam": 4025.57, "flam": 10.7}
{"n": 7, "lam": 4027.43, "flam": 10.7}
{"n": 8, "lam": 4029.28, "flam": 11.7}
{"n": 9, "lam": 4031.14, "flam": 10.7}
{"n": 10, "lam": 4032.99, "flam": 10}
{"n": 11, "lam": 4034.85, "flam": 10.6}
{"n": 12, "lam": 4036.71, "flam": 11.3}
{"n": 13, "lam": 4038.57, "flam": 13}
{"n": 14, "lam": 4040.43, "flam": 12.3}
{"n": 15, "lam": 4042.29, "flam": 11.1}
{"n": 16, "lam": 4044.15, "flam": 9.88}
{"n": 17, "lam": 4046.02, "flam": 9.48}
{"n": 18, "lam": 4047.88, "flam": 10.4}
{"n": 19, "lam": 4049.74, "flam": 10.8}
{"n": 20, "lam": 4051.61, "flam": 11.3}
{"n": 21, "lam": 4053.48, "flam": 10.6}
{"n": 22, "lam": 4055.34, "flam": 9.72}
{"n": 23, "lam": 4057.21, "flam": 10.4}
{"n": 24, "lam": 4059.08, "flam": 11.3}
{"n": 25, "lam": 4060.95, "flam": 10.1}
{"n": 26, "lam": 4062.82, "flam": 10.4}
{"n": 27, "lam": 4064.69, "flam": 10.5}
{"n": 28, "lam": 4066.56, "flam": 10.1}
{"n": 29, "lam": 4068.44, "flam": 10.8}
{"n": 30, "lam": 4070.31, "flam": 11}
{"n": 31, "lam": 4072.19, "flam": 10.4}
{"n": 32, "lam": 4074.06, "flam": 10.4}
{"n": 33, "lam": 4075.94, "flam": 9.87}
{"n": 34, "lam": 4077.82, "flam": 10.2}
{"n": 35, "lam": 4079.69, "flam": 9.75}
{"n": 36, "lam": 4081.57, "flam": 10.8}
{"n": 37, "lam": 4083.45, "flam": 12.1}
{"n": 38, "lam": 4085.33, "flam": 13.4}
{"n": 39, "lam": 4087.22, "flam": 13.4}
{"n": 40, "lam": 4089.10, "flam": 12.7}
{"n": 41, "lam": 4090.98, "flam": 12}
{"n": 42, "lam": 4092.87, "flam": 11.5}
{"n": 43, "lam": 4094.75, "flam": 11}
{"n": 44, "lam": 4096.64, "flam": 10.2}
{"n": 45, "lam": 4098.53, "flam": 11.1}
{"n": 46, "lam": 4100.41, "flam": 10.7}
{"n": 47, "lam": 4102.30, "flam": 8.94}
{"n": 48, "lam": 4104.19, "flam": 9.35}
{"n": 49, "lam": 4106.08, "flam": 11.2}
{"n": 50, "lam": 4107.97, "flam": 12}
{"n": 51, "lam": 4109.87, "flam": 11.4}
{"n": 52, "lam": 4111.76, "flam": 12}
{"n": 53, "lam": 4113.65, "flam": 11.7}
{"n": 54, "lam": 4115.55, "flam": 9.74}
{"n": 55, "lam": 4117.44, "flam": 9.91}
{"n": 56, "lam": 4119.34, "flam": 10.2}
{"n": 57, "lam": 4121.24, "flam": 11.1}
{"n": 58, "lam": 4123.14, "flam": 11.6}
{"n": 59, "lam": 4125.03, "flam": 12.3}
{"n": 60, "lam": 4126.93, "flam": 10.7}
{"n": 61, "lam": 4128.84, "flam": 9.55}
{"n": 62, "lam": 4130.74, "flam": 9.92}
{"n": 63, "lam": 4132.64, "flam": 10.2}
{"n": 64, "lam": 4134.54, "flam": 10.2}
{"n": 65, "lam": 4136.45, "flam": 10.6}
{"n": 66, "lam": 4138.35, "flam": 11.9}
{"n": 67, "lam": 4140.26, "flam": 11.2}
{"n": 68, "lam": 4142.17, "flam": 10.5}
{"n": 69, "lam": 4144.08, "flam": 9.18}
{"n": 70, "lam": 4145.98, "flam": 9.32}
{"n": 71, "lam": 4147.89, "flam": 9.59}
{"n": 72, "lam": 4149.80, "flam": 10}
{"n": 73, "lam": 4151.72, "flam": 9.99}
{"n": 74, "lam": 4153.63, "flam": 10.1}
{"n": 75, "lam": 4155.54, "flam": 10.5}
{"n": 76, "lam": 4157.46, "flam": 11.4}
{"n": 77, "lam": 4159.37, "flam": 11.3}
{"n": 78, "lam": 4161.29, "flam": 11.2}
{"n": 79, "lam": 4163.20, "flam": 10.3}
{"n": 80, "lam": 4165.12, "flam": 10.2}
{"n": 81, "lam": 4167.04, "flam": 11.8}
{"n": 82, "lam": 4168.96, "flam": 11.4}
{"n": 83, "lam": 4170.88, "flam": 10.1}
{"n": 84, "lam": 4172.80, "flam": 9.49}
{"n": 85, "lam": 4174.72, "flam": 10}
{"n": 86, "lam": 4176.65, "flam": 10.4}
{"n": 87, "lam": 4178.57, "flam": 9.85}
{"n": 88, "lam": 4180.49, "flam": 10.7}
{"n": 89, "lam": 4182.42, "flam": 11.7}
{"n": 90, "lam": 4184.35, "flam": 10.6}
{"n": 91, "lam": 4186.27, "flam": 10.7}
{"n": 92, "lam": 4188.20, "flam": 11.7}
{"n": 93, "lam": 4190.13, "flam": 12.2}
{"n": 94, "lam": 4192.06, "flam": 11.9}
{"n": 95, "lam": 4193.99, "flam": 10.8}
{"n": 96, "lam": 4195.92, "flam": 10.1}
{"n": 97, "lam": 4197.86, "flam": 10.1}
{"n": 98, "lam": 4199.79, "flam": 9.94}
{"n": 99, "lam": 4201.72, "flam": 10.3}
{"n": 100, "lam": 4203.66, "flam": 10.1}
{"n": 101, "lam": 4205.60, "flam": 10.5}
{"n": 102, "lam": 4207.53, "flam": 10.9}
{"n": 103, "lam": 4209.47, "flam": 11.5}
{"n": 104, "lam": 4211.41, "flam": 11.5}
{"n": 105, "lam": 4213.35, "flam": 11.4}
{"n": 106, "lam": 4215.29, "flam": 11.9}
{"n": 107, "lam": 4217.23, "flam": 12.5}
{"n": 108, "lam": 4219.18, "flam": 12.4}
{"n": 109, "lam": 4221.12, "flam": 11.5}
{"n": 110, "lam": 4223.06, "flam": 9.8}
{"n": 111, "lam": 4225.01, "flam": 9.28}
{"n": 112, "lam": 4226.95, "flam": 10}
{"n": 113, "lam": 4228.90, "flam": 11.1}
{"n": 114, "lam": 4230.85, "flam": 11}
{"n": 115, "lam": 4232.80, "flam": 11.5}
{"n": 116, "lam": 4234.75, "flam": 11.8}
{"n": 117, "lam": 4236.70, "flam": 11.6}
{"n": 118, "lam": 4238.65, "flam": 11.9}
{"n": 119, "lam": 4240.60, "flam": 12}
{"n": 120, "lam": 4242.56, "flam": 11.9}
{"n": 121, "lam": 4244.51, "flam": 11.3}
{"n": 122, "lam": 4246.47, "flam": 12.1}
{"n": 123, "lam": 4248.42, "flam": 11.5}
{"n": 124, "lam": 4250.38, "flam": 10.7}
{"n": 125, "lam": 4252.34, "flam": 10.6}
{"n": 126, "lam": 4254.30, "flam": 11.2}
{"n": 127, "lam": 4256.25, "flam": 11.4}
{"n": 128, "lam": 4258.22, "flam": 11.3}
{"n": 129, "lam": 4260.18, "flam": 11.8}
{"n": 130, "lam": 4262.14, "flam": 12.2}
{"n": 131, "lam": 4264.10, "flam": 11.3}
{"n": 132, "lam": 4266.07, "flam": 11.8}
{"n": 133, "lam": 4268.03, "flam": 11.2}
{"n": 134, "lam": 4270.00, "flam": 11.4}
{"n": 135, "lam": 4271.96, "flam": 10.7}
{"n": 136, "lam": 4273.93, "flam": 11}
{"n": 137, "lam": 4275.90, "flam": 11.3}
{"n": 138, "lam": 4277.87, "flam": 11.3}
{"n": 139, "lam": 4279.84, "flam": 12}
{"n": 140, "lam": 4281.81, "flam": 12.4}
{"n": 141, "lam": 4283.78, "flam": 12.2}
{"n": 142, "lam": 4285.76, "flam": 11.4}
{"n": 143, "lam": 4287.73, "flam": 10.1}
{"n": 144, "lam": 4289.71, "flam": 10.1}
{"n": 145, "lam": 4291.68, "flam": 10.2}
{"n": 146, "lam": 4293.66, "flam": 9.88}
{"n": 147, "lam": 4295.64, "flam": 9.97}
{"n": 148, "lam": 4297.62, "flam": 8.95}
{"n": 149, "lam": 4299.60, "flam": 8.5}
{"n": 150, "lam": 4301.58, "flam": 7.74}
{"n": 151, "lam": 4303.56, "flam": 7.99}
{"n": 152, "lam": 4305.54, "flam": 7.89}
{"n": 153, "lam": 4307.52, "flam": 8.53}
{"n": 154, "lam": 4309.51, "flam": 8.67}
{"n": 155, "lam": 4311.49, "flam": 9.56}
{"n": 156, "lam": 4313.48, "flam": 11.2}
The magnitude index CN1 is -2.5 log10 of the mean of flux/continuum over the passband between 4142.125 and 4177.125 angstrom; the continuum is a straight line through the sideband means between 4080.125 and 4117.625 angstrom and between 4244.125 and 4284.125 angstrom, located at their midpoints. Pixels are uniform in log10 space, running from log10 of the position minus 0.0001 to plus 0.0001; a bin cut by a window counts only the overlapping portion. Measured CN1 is 0.10 mag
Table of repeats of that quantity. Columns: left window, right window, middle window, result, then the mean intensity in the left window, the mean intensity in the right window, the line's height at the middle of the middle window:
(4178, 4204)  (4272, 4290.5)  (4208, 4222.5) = -0.08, 10.8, 11.3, 10.9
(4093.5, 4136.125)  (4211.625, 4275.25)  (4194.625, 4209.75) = 0.08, 10.7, 11.3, 11.1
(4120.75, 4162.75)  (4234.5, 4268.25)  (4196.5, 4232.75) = 0.03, 10.6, 11.5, 11.2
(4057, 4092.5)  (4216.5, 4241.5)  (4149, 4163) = 0.05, 11.1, 11.2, 11.2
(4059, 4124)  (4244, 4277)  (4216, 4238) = 0.01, 10.9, 11.3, 11.3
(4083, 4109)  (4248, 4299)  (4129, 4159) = 0.10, 11.4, 11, 11.3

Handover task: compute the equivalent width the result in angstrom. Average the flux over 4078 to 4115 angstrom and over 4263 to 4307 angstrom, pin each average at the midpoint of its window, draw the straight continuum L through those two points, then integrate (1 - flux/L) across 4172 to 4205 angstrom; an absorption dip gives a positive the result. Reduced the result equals 0.7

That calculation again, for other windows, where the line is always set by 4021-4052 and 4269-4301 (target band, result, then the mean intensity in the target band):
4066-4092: -0.6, 11.2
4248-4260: -0.5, 11.1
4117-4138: 0.5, 10.6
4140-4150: 0.9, 9.88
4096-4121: 0.6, 10.7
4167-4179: 0.5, 10.4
